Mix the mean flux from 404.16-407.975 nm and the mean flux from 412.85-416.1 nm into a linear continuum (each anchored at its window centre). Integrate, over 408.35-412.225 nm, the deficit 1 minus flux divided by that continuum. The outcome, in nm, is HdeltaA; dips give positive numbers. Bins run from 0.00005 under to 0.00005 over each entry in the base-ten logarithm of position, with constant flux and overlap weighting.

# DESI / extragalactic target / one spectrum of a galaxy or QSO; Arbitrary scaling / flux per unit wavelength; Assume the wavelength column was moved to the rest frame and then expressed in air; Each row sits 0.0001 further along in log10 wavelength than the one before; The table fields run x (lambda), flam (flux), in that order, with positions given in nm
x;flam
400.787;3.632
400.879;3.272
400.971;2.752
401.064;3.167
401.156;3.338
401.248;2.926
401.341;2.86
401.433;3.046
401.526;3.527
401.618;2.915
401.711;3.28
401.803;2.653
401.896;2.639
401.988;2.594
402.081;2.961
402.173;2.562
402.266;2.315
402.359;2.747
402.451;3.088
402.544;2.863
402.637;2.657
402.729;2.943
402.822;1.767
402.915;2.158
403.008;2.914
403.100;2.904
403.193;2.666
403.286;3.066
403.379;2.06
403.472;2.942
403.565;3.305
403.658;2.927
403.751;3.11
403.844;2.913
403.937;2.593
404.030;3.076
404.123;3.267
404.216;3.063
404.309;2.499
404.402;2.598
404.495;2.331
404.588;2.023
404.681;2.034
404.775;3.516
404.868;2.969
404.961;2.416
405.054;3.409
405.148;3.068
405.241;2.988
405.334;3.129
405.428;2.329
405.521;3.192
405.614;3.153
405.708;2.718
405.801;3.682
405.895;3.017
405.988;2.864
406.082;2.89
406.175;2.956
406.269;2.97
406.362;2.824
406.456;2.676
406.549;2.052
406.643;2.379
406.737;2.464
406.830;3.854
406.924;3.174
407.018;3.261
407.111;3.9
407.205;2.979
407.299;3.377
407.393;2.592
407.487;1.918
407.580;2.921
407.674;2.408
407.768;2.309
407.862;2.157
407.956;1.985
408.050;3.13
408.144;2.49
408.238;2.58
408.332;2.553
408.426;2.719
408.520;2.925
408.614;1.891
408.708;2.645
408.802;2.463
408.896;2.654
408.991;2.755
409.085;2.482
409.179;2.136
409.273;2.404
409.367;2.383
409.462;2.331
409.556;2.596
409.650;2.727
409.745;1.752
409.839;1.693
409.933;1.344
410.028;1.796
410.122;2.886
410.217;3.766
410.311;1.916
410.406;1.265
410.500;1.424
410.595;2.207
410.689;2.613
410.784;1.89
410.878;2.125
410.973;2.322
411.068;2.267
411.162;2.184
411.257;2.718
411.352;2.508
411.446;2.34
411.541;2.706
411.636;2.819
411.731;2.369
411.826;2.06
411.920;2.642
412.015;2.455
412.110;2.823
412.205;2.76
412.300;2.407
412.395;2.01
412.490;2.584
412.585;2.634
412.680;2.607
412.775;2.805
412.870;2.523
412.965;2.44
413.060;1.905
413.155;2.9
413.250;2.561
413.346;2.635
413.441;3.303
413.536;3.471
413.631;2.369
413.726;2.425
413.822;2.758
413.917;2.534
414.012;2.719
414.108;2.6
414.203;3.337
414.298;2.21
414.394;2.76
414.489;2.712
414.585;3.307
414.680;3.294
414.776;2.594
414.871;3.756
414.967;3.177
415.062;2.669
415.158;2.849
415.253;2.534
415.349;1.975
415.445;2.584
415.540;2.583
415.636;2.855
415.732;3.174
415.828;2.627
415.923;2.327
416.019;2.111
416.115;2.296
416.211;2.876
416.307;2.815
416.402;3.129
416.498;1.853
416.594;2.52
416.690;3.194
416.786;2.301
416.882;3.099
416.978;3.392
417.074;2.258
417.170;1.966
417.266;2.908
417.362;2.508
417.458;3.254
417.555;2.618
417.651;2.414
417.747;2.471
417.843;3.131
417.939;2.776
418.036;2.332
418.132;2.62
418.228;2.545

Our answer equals 0.57 nm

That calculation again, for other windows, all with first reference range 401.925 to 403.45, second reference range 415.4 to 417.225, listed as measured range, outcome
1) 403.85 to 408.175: -0.29 nm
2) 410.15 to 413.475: 0.25 nm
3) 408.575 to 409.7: 0.08 nm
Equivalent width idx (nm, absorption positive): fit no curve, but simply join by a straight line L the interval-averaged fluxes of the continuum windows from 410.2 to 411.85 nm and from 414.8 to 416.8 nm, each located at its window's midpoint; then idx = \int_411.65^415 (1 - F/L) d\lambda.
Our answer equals -0.30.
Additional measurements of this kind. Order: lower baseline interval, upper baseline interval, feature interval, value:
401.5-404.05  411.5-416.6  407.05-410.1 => 0.28 nm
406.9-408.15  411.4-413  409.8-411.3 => 0.26 nm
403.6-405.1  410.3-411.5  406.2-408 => -0.16 nm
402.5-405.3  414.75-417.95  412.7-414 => 0.02 nm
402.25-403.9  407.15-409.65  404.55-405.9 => -0.13 nm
